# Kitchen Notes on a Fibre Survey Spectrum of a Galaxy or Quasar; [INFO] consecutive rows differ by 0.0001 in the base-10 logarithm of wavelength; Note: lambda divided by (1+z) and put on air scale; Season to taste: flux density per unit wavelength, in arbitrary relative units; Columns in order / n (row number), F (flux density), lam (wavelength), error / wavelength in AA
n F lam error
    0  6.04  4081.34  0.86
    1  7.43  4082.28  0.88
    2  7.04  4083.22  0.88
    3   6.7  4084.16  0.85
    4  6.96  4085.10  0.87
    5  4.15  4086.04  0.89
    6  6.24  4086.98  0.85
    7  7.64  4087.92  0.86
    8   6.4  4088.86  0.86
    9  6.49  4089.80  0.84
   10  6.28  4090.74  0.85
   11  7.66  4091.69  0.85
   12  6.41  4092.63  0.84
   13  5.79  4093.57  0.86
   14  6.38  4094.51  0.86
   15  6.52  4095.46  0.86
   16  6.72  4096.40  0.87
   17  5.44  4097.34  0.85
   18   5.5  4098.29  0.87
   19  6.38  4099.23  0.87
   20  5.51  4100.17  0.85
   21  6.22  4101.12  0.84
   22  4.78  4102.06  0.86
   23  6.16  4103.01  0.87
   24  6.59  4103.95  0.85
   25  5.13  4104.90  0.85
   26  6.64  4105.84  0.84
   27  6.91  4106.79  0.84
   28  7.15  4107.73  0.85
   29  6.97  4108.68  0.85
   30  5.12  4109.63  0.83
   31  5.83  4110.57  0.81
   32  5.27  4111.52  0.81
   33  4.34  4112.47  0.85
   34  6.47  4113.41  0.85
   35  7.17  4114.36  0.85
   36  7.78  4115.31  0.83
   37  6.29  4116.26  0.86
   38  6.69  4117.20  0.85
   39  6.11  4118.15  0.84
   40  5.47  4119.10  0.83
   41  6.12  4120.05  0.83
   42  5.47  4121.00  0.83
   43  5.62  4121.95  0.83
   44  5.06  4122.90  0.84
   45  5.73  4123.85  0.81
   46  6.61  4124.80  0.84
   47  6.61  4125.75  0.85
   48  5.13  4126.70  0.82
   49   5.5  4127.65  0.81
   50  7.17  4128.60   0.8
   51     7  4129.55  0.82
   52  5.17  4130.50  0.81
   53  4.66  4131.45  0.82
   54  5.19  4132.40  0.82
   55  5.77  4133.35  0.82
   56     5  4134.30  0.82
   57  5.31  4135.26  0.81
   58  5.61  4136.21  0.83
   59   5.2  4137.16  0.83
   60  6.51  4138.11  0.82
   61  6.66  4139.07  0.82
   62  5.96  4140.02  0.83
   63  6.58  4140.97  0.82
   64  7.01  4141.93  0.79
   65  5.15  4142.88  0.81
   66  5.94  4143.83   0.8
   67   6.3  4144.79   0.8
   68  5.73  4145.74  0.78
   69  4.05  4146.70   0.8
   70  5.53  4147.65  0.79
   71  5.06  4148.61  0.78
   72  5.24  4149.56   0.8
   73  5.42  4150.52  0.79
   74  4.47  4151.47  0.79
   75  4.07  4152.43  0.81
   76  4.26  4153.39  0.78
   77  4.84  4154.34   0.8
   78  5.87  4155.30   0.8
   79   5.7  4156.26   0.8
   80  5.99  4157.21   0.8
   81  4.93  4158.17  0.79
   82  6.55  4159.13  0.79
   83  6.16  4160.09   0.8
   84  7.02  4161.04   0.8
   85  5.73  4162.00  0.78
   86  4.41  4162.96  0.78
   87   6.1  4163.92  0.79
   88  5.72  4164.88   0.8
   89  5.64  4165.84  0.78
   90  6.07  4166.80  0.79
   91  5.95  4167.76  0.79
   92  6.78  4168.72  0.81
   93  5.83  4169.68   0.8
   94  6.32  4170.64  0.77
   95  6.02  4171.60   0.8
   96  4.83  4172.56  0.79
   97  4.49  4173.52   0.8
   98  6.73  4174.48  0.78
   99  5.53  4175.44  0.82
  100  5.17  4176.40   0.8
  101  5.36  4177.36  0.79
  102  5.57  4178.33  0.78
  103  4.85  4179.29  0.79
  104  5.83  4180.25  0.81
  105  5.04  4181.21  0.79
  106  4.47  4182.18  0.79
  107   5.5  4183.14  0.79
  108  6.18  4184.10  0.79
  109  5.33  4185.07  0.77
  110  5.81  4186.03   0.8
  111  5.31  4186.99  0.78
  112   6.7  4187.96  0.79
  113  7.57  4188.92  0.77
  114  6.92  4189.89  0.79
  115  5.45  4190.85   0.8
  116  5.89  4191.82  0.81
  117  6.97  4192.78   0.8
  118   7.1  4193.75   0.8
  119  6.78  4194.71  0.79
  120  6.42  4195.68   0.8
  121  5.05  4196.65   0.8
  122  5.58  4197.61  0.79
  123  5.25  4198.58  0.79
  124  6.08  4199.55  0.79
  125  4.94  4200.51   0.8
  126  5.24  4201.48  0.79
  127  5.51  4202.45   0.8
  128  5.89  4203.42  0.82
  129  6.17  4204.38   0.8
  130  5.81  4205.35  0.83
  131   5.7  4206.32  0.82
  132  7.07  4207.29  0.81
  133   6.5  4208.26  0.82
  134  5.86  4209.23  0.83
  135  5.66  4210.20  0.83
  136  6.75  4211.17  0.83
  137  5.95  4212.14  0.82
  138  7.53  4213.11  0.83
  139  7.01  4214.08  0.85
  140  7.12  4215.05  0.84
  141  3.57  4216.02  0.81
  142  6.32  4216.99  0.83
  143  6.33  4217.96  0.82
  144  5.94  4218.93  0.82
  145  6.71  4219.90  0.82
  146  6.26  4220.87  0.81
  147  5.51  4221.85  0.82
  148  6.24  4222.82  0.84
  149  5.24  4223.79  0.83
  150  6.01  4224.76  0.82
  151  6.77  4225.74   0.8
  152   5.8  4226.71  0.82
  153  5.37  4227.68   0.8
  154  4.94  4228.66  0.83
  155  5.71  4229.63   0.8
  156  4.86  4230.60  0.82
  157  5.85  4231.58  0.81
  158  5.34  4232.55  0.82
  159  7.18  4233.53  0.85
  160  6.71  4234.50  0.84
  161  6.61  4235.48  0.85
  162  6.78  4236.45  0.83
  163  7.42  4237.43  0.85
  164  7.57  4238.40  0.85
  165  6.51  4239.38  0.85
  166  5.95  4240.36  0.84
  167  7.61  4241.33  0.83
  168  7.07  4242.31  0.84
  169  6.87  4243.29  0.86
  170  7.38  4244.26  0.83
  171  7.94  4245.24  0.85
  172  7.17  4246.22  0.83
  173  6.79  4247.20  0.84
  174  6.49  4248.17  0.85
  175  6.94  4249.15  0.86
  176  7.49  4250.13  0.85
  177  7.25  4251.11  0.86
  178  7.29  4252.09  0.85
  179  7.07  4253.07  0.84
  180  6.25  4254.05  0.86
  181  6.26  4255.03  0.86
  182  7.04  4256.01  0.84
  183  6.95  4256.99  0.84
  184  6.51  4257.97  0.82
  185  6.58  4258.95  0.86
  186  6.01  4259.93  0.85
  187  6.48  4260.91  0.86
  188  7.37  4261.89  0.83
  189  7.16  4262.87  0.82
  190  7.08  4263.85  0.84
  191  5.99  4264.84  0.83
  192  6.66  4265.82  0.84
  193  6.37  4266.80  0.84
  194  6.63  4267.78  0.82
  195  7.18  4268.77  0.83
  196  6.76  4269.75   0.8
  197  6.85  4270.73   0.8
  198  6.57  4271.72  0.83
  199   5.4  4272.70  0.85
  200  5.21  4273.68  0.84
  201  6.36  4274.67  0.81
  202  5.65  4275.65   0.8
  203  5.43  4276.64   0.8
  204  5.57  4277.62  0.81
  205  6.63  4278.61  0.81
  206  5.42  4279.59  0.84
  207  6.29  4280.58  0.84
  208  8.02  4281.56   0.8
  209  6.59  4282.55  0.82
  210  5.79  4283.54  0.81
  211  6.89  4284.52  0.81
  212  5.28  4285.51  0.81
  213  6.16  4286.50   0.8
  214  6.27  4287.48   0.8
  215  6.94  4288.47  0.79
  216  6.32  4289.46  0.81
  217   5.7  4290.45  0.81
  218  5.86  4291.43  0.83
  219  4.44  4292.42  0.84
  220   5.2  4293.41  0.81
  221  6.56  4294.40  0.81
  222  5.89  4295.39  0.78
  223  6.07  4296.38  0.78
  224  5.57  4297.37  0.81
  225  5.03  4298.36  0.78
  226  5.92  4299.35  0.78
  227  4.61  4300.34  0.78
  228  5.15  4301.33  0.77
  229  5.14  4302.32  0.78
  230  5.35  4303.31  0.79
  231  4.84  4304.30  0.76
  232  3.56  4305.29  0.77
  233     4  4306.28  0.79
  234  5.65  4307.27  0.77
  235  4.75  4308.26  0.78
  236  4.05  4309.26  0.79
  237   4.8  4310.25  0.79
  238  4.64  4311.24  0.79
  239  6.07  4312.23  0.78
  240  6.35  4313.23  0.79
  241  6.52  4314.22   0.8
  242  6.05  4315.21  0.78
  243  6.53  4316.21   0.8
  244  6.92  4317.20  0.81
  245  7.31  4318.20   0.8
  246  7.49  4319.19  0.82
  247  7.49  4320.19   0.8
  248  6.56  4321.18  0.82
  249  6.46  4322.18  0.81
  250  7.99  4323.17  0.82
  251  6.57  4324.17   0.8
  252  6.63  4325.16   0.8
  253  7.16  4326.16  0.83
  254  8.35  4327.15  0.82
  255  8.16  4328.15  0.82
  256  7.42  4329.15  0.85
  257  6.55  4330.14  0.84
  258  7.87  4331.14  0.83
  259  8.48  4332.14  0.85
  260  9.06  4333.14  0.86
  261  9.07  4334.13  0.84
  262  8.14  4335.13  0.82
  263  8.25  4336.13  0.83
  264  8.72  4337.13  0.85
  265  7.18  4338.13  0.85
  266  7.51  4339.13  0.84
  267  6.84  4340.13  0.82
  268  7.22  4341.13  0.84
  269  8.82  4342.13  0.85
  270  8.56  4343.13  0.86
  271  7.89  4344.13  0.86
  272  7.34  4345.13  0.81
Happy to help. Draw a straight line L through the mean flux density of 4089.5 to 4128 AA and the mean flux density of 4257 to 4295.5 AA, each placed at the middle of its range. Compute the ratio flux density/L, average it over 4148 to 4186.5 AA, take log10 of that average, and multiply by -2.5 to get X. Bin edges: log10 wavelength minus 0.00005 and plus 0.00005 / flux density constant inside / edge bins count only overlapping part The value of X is 0.118 mag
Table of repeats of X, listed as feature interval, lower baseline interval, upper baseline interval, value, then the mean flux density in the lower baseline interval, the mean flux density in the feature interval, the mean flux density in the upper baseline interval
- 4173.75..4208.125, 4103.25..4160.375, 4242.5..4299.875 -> 0.038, 5.8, 5.85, 6.41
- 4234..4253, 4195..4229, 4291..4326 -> -0.193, 5.95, 7.05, 5.79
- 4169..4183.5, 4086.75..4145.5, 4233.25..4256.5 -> 0.189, 6.07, 5.45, 6.98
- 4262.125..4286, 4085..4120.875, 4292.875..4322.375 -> -0.103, 6.19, 6.33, 5.67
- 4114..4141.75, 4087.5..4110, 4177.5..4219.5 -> 0.038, 6.28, 5.98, 5.96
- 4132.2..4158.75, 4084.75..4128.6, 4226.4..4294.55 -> 0.134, 6.13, 5.48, 6.44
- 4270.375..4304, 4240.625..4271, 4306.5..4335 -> 0.166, 6.88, 5.87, 6.81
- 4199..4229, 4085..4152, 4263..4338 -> 0.029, 5.95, 6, 6.35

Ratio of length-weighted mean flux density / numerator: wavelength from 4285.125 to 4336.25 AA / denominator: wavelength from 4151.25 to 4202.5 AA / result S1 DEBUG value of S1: 1.1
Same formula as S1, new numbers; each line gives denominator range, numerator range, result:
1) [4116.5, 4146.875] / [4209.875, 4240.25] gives 1.06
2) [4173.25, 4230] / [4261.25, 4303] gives 1.03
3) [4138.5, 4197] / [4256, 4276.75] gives 1.13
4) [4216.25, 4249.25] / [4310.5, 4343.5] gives 1.15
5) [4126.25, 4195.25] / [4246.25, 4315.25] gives 1.06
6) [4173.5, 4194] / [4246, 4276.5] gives 1.14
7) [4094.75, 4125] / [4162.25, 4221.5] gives 0.98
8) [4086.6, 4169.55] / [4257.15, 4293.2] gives 1.06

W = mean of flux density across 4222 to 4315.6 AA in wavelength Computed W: 6.15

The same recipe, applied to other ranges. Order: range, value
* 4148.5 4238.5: 5.87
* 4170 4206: 5.78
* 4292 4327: 5.84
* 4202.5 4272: 6.48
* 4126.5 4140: 5.73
